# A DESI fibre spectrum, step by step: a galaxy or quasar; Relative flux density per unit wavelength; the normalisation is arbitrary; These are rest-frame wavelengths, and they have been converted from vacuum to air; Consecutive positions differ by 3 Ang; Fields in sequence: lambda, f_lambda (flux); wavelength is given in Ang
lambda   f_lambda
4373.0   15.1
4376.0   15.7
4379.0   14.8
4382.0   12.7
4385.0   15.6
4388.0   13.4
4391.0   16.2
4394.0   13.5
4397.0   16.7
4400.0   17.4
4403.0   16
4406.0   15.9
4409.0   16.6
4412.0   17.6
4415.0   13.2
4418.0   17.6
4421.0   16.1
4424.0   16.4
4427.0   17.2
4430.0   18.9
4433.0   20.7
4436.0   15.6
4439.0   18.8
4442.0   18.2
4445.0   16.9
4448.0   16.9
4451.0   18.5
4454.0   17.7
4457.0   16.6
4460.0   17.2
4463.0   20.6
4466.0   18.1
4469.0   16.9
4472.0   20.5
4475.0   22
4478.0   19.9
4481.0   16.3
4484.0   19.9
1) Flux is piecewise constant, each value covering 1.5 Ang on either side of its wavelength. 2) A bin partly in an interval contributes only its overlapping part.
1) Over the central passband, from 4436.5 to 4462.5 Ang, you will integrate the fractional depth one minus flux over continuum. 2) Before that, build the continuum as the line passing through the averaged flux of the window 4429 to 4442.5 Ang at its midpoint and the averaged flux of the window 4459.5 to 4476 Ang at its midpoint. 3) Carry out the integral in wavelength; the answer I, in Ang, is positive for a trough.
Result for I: 1.6 Ang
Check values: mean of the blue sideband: 18.4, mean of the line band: 17.6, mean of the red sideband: 19.3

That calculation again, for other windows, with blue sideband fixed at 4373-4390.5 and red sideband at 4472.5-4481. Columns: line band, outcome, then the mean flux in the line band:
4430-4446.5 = -0.3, 18.1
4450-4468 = 0.9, 18.1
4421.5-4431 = -0.1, 17.3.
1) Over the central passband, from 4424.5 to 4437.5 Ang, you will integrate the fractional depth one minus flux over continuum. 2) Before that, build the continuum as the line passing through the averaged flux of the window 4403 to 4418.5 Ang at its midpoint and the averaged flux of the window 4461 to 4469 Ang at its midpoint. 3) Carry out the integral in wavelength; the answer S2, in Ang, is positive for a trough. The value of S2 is -0.7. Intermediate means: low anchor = 16.1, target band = 18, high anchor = 18.8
